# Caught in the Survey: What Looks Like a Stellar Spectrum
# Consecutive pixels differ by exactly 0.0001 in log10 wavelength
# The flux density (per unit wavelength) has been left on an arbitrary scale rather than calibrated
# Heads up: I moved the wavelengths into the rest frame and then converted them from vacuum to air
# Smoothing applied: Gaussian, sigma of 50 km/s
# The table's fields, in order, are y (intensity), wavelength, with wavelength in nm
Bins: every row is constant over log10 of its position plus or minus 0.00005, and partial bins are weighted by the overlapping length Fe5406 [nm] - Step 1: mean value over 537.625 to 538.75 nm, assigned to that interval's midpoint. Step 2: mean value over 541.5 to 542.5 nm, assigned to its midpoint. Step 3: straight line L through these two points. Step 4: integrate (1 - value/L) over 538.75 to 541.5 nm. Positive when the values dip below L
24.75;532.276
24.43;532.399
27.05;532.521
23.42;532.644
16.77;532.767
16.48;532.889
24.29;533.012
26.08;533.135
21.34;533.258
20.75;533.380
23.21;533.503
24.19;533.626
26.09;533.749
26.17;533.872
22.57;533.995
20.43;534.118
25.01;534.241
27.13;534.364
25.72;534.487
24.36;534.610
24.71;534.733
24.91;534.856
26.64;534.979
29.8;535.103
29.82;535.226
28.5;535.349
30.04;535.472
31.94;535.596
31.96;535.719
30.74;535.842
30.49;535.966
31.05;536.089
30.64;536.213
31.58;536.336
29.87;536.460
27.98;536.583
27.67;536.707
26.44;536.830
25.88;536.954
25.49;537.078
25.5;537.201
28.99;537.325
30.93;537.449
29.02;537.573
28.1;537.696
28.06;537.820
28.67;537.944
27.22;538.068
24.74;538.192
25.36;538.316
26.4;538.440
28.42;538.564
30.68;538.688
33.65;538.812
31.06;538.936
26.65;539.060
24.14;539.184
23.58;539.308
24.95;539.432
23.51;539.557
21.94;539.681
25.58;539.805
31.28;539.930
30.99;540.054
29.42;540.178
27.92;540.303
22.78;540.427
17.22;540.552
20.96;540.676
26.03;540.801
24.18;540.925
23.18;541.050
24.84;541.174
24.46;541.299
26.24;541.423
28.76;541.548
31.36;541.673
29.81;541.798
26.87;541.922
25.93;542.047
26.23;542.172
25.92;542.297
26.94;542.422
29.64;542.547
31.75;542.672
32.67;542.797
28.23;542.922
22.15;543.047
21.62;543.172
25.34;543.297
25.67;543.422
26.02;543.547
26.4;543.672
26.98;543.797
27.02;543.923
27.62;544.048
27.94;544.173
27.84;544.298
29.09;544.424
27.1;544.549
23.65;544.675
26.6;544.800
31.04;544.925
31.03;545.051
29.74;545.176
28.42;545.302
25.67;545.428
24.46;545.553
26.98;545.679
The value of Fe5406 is 0.195 nm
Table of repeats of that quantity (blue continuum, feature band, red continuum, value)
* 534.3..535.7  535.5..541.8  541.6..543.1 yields 0.120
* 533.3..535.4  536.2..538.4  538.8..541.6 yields -0.205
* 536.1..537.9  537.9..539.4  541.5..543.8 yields 0.031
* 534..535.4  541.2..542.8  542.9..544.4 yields -0.116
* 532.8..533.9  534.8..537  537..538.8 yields -0.308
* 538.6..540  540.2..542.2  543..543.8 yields 0.038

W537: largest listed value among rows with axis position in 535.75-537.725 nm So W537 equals 31.58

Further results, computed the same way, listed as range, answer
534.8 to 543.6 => 33.65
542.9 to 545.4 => 31.04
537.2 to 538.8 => 30.93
